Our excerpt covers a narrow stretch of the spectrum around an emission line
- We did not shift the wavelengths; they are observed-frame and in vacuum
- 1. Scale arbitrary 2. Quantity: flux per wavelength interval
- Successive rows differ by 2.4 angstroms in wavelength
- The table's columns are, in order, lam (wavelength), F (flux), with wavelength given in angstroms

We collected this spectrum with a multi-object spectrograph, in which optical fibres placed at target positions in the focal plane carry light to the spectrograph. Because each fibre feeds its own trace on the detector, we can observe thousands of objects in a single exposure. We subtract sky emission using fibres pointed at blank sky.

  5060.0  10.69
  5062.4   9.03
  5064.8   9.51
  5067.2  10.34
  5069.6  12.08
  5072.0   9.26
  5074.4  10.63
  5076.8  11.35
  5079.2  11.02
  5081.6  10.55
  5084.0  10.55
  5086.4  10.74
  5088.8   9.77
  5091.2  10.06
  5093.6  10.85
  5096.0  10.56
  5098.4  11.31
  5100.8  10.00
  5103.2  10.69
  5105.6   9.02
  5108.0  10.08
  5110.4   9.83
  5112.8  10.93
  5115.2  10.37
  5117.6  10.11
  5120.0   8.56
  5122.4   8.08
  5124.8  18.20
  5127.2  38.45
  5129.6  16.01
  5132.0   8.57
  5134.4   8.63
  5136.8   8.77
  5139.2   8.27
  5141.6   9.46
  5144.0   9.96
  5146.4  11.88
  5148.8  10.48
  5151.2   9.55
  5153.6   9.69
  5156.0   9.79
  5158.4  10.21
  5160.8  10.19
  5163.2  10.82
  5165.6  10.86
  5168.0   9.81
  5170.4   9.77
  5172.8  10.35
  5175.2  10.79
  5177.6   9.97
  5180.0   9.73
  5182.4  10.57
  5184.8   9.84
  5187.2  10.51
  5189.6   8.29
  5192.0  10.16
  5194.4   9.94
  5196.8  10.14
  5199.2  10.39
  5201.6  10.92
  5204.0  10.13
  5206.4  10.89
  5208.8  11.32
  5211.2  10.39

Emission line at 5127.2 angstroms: H-beta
